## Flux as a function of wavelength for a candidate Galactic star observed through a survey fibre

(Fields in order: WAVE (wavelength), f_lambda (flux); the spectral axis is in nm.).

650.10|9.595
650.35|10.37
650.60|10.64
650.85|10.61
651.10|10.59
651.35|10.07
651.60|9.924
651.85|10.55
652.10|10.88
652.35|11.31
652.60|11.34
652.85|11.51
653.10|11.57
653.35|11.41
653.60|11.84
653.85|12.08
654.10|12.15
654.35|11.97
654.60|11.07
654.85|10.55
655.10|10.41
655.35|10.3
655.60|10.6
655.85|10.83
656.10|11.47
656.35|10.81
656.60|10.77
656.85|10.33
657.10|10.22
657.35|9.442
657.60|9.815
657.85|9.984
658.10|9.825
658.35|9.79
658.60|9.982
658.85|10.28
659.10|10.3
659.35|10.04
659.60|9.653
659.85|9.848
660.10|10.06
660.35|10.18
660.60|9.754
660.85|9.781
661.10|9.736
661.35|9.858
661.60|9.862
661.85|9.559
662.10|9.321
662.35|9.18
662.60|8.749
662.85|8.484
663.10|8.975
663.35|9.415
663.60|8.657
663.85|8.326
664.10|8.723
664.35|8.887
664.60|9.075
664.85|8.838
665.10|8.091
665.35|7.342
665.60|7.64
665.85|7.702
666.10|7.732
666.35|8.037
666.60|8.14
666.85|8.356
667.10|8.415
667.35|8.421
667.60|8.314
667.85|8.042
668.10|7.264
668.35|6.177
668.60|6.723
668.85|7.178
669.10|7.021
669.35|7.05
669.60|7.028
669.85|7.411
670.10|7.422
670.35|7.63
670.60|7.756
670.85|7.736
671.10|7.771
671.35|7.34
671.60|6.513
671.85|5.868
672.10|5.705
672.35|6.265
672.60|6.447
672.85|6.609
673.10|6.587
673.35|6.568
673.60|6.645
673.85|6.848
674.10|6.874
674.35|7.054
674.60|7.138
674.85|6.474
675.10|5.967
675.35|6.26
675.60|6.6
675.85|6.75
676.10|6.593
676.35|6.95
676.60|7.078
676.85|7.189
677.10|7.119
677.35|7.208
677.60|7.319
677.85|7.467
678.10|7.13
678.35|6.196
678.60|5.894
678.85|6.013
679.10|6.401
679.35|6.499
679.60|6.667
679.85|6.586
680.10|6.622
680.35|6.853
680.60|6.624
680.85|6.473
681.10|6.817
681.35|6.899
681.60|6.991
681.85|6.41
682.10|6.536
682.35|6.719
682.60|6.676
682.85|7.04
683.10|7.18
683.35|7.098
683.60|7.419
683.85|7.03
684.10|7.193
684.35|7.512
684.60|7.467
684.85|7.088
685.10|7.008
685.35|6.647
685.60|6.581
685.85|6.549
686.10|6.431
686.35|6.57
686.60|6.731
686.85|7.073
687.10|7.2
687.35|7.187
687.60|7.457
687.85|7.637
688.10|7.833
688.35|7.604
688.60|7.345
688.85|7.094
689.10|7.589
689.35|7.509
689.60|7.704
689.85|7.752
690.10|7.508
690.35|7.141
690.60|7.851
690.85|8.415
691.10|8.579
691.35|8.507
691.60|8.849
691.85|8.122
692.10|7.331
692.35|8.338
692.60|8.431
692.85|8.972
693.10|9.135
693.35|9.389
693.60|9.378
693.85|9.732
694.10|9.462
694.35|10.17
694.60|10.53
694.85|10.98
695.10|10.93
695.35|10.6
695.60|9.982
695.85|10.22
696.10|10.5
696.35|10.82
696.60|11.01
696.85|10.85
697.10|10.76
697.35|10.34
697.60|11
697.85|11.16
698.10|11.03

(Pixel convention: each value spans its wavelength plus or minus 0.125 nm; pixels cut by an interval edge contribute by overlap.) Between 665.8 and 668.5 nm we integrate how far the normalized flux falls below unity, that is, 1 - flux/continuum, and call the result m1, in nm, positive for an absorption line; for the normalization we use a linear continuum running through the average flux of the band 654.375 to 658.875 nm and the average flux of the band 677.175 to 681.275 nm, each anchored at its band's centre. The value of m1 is 0.25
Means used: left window 10.4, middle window 7.87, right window 6.68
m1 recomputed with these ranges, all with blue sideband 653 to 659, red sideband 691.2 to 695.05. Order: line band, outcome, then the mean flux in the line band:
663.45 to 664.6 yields 0.19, 8.71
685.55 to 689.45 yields 0.94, 7.16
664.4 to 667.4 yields 0.63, 8.16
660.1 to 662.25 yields 0.15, 9.77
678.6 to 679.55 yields 0.34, 6.28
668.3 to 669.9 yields 0.51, 6.95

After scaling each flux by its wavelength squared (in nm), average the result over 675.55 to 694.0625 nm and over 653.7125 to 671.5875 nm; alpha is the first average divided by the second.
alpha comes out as 0.86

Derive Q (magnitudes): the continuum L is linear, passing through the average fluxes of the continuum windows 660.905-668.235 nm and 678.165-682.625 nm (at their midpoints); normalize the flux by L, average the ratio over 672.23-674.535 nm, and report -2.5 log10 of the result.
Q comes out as 0.12 mag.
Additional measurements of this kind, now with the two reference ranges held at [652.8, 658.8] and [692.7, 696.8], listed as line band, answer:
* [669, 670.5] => 0.402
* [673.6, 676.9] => 0.476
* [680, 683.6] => 0.453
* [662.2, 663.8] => 0.196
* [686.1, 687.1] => 0.446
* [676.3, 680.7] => 0.466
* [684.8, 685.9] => 0.453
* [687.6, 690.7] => 0.329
